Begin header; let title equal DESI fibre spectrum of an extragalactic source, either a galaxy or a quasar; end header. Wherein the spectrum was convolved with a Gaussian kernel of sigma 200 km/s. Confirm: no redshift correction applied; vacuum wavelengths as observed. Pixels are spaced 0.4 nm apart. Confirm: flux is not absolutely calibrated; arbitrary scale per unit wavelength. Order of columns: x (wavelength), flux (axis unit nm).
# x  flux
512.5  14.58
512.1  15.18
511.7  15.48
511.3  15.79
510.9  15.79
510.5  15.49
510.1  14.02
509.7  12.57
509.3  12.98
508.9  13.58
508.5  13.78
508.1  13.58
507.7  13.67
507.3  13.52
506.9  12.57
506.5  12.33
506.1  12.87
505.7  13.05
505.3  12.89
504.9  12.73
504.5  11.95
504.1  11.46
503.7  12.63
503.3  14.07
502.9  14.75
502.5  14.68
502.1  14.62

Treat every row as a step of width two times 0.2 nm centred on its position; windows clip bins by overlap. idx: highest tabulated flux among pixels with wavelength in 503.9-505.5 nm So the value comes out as 12.89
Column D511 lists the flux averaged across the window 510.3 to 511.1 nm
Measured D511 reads 15.6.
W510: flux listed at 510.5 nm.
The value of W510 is 15.49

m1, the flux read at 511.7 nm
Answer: 15.48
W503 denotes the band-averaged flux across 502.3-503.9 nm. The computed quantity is 14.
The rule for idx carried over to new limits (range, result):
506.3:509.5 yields 13.78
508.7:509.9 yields 13.58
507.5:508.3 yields 13.67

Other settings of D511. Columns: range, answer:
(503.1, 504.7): 12.5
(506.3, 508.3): 13.1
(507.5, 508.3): 13.6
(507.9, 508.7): 13.7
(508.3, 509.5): 13.4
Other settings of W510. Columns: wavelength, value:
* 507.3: 13.52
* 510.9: 15.79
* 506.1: 12.87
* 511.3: 15.79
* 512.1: 15.18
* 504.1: 11.46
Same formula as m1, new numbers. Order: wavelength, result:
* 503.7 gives 12.63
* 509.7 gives 12.57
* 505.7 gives 13.05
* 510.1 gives 14.02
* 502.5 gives 14.68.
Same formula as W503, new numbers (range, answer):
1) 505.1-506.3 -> 12.9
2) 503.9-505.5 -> 12.3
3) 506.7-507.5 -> 13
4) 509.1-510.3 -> 13.2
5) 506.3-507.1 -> 12.4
